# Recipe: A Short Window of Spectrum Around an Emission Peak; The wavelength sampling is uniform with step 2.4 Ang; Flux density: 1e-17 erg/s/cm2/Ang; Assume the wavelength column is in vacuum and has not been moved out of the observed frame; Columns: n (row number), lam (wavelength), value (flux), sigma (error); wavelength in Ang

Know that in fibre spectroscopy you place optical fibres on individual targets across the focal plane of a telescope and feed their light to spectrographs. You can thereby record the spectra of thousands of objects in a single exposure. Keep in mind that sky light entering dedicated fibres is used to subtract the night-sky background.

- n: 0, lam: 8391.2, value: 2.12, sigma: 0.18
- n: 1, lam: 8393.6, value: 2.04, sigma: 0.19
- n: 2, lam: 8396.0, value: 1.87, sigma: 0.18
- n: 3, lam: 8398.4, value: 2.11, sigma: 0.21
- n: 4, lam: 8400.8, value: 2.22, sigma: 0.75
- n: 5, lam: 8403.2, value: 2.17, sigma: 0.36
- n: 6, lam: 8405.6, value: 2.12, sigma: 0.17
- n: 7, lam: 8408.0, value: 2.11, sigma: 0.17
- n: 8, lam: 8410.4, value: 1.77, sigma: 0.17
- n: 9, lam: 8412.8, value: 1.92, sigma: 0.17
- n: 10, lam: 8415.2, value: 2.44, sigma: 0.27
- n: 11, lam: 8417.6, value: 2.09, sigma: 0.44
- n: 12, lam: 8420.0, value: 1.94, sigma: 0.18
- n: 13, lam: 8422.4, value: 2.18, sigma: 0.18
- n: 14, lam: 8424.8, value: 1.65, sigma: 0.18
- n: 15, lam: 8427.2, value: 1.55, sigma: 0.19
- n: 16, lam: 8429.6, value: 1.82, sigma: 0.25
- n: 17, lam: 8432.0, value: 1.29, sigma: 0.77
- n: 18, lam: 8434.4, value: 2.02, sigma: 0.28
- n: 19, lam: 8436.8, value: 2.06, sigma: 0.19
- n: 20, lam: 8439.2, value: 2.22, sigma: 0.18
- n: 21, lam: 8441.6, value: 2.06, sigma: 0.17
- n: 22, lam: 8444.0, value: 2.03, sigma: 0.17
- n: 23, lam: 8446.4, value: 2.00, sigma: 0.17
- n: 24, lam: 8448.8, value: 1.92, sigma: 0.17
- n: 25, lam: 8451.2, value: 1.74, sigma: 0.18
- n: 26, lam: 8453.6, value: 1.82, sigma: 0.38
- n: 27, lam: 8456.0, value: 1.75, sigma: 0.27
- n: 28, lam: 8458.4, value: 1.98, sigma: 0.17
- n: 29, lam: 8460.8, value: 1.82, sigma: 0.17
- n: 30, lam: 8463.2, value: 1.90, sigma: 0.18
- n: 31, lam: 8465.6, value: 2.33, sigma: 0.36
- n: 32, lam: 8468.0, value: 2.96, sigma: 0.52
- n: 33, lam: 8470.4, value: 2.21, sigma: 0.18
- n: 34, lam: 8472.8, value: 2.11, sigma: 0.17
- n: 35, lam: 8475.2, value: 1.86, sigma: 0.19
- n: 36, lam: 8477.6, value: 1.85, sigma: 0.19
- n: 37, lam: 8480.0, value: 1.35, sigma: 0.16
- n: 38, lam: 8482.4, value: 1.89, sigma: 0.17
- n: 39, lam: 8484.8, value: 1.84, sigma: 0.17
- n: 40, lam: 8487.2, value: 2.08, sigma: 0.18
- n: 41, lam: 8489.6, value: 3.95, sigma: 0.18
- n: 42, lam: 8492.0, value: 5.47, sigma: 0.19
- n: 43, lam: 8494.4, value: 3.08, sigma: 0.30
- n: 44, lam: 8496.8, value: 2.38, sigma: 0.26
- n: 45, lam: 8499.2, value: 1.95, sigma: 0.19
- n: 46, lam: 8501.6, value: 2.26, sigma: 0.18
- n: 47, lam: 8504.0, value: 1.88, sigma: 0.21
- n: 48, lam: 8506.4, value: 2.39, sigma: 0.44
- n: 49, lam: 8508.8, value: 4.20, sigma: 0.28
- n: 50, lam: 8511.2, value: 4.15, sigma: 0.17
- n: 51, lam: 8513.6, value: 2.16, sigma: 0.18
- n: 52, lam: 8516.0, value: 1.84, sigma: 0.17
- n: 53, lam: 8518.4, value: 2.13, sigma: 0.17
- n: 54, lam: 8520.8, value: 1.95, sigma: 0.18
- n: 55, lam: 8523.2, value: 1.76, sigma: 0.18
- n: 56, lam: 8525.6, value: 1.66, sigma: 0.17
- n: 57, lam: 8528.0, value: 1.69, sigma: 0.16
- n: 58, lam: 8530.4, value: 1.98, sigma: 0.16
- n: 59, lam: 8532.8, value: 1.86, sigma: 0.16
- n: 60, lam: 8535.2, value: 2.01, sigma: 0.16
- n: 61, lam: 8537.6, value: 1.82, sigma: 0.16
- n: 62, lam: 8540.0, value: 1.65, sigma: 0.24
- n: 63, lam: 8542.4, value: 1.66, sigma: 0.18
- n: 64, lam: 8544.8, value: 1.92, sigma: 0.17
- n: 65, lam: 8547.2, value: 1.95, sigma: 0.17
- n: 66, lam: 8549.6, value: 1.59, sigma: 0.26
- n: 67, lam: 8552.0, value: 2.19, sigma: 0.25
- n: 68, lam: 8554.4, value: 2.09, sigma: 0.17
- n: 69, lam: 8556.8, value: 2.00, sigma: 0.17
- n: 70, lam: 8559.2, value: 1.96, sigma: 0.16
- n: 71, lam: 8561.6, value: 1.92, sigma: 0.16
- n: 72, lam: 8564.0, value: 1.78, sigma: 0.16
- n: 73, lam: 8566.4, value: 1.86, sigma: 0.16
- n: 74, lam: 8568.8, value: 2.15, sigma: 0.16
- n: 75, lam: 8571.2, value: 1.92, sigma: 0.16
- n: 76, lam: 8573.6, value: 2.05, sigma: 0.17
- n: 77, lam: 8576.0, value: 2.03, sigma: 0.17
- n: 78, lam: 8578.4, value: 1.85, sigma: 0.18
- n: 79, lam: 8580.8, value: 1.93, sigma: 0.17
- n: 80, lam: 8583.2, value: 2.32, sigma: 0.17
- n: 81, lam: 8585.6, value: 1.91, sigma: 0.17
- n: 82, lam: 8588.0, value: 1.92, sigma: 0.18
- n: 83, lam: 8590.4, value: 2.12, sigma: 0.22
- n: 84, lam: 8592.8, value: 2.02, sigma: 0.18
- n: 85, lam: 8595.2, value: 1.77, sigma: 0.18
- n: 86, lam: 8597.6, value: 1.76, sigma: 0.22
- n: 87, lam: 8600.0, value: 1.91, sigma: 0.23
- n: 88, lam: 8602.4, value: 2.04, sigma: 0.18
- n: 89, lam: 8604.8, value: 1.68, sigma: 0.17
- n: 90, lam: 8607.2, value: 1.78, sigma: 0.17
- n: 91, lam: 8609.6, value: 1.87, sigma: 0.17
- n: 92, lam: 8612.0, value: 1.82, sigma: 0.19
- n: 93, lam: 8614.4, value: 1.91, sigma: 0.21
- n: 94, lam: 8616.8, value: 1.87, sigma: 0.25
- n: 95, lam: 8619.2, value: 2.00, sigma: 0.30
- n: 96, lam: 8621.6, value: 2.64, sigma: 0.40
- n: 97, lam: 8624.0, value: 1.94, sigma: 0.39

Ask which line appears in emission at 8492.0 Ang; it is [S II]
